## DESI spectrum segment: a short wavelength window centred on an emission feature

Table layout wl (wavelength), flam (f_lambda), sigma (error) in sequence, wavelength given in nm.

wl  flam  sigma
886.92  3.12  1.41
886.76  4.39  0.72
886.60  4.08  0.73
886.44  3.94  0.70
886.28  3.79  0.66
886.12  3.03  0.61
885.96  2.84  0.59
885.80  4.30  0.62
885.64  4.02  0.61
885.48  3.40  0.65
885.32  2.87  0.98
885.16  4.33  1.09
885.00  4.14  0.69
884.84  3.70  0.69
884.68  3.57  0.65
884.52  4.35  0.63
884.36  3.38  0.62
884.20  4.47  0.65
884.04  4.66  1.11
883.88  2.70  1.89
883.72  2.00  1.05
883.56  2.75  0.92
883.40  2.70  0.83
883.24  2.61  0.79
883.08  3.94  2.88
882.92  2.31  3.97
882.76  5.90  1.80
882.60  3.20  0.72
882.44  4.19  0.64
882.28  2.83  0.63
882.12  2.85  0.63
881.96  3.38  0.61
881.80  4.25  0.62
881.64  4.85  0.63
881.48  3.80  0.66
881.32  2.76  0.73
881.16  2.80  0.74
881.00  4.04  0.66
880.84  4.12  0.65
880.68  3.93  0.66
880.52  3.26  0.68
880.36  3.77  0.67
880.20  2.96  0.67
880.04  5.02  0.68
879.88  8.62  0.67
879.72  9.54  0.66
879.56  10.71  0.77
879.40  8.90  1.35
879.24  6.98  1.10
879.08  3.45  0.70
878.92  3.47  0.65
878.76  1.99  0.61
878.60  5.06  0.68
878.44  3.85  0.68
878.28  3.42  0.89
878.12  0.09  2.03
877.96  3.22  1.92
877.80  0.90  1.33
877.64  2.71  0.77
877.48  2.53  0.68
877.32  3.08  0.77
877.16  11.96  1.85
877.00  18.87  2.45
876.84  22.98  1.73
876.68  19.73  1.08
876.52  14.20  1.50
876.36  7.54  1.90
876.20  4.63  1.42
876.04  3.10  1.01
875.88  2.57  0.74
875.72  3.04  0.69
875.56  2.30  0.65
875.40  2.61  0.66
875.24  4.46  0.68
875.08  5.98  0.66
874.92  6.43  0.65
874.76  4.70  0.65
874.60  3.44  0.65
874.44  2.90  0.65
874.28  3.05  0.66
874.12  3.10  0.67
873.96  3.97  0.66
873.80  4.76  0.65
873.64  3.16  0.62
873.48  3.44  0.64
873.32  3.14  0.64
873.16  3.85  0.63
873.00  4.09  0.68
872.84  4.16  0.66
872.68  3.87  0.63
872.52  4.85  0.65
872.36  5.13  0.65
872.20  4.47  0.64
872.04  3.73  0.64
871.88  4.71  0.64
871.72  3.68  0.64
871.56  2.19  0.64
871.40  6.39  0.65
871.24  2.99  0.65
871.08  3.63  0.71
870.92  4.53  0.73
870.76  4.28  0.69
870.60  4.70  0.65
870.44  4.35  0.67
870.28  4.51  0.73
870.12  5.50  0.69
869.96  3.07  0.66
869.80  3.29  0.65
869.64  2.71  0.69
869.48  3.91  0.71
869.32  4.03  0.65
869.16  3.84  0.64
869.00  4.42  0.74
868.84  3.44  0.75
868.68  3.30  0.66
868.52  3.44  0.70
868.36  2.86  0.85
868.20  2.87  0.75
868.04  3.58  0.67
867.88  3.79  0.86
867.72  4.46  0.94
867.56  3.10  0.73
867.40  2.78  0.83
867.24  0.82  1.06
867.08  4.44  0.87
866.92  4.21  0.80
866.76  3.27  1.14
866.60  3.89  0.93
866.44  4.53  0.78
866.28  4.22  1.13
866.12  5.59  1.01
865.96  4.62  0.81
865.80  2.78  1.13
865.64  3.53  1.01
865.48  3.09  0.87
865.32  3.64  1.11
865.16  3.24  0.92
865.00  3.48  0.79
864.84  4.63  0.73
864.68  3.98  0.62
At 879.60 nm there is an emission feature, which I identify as [N II]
